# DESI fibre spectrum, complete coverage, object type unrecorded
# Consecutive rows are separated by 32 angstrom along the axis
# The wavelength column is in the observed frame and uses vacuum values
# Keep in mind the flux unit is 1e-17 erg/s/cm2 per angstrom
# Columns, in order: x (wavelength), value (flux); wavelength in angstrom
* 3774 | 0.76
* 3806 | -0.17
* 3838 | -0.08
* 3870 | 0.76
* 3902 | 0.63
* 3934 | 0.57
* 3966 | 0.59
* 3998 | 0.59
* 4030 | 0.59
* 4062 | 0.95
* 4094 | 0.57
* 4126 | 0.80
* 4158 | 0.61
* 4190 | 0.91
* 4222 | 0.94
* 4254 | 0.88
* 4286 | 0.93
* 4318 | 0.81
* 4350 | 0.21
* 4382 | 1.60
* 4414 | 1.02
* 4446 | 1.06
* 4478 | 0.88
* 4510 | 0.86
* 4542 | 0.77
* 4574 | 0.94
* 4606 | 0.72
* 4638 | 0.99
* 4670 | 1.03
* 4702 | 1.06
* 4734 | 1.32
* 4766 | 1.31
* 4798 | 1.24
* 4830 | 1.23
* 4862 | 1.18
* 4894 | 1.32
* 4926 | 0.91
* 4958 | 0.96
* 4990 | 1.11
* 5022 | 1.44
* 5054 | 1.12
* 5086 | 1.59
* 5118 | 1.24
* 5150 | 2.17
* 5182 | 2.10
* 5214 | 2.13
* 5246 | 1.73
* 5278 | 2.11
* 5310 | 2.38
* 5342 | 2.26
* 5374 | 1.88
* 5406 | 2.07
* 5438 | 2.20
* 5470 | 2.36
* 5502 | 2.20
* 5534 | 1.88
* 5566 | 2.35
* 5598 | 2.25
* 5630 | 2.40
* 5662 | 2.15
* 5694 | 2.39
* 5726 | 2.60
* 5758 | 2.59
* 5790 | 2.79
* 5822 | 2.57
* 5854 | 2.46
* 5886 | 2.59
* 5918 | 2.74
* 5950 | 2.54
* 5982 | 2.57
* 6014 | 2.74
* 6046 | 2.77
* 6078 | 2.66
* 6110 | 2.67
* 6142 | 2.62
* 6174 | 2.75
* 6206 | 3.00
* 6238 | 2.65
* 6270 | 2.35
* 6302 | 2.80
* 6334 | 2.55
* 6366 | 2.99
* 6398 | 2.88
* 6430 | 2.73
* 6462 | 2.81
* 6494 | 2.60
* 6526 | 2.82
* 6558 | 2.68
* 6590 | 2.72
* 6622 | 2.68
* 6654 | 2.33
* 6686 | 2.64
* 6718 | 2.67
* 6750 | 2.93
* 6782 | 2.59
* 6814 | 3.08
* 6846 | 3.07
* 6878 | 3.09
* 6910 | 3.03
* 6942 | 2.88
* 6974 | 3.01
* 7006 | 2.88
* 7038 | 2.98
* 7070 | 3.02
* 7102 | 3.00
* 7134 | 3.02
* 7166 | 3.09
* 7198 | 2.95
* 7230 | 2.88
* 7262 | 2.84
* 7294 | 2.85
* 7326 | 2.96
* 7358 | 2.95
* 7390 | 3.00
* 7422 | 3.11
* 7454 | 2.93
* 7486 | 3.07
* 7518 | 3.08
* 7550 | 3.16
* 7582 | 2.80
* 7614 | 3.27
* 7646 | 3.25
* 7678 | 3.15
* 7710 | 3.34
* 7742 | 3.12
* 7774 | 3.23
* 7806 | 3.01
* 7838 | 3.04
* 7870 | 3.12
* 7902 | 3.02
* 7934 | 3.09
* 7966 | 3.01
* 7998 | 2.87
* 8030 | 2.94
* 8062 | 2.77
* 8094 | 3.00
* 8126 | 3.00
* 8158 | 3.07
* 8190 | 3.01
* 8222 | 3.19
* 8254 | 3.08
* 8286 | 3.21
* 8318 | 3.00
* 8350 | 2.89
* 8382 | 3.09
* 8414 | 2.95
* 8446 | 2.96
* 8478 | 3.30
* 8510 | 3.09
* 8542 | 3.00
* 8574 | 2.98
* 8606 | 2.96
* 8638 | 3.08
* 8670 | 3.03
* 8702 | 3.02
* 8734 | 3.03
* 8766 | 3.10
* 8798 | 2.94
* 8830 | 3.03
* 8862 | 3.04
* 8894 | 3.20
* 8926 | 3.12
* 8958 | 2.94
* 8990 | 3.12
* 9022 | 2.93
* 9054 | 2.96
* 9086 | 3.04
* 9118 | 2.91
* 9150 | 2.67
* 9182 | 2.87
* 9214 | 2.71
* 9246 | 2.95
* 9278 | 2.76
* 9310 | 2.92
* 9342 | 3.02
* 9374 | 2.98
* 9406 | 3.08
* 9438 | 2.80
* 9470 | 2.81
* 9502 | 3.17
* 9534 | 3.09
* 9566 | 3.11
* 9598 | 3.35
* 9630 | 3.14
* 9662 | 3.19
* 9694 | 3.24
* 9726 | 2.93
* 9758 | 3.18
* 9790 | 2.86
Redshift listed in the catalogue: 0.29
